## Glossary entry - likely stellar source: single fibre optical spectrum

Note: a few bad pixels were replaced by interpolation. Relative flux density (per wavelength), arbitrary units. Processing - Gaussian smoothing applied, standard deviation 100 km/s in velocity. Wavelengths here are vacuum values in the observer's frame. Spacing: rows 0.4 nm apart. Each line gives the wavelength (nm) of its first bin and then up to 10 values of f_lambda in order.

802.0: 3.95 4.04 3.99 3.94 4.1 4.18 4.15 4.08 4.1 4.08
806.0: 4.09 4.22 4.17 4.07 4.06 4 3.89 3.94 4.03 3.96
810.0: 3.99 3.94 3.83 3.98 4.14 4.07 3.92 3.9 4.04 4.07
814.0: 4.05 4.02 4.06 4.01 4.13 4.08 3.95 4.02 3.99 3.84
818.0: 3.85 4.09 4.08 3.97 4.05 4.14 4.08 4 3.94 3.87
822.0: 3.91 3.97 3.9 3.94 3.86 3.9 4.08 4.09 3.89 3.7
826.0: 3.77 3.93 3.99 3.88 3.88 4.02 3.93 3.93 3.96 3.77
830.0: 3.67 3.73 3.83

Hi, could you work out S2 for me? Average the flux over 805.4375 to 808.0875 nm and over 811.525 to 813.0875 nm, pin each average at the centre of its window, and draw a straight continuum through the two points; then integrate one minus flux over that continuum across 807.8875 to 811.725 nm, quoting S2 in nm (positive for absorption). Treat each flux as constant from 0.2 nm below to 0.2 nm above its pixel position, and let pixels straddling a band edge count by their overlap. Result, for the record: 0.08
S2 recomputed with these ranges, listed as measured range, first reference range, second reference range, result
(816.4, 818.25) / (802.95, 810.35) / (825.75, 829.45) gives 0.024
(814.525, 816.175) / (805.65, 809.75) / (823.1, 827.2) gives -0.033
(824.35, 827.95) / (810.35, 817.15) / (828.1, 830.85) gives -0.032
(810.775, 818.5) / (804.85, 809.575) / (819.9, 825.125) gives 0.019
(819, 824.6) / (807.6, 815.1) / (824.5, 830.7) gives -0.075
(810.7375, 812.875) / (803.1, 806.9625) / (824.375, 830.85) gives 0.031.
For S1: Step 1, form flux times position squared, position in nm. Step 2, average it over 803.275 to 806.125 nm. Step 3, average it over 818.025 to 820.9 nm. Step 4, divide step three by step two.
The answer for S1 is 1.02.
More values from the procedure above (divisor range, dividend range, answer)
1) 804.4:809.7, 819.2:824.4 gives 1.01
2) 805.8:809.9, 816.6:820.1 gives 1.02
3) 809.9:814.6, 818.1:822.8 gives 1.02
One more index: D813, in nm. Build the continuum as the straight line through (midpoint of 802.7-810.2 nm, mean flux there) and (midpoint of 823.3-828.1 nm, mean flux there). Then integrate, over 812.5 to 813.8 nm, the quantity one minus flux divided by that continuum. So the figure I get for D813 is 0.00 nm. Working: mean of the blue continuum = 4.06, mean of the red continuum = 3.91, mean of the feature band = 4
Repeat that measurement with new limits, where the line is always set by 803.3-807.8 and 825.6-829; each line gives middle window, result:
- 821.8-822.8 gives 0.005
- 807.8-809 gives 0.042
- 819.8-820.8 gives -0.029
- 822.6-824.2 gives 0.017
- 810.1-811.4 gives 0.045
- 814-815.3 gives -0.003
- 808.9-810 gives 0.024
